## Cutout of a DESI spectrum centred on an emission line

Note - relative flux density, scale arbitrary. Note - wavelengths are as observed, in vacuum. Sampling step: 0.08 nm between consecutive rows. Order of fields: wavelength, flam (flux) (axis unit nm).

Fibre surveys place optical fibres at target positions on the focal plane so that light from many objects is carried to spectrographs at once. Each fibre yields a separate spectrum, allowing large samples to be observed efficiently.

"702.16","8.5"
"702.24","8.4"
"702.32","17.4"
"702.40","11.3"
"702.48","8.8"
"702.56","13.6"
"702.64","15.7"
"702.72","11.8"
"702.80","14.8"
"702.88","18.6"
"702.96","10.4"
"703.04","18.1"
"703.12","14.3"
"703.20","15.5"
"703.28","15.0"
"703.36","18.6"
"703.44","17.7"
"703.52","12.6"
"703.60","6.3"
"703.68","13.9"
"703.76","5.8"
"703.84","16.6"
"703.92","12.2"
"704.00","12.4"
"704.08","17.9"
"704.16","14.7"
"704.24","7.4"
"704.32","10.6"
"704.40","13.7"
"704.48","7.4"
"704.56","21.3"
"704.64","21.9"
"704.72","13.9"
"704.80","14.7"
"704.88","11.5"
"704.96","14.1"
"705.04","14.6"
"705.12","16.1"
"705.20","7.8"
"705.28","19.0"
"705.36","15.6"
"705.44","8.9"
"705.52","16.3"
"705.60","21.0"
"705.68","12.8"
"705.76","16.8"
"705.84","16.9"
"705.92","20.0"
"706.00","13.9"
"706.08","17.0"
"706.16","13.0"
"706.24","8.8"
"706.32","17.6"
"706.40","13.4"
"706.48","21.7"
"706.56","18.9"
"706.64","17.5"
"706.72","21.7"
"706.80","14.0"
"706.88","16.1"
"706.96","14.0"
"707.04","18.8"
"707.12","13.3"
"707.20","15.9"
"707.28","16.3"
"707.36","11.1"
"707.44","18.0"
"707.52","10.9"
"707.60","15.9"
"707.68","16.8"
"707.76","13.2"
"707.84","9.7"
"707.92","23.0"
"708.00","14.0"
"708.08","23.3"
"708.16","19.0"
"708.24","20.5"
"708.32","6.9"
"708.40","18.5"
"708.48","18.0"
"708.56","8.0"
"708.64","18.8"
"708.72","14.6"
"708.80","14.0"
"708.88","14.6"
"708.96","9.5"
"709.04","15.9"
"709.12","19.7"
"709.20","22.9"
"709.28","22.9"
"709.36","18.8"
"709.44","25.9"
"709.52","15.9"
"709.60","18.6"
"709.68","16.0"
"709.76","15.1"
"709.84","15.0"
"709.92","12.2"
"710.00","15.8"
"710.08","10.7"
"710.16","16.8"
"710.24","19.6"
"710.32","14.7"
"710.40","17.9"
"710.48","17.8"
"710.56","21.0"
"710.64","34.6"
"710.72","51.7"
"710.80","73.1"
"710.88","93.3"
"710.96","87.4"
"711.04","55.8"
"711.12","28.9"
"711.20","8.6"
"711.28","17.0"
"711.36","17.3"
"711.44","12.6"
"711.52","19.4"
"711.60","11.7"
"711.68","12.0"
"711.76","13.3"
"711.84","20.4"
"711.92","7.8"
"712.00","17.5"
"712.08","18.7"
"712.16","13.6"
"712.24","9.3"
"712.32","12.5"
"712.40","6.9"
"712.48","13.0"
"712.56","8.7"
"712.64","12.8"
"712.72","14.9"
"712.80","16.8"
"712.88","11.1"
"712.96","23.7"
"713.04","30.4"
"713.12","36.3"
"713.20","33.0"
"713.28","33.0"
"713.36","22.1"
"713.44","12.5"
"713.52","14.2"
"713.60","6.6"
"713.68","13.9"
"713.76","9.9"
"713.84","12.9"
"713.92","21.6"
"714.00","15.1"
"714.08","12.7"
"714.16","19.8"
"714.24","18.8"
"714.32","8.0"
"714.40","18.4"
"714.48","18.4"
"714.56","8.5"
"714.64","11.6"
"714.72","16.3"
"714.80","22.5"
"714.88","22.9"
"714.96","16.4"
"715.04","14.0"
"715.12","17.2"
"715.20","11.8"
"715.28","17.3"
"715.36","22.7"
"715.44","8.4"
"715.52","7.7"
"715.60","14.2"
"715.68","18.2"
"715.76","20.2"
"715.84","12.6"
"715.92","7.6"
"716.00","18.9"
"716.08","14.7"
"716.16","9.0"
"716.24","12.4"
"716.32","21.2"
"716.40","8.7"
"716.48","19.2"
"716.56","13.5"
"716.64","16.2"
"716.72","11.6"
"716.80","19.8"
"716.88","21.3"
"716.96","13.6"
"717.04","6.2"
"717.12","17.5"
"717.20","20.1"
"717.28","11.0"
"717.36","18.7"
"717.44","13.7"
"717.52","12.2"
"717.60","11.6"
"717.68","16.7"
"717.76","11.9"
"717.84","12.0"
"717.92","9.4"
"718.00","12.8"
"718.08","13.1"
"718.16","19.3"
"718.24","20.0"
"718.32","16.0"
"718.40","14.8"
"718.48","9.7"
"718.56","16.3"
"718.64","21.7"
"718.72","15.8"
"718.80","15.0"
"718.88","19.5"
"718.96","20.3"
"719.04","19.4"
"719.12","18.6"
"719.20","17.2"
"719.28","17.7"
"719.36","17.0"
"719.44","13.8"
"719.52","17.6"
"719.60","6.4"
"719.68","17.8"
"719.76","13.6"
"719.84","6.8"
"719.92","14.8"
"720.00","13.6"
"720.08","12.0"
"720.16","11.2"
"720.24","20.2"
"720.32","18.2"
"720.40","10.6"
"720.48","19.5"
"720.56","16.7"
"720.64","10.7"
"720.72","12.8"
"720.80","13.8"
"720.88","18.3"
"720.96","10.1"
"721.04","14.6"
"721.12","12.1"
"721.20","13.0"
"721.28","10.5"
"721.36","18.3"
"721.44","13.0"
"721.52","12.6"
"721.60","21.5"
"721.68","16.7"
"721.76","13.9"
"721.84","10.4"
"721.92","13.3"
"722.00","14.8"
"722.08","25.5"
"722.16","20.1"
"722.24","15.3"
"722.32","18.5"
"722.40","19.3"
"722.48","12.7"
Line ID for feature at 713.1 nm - [N II] 6583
